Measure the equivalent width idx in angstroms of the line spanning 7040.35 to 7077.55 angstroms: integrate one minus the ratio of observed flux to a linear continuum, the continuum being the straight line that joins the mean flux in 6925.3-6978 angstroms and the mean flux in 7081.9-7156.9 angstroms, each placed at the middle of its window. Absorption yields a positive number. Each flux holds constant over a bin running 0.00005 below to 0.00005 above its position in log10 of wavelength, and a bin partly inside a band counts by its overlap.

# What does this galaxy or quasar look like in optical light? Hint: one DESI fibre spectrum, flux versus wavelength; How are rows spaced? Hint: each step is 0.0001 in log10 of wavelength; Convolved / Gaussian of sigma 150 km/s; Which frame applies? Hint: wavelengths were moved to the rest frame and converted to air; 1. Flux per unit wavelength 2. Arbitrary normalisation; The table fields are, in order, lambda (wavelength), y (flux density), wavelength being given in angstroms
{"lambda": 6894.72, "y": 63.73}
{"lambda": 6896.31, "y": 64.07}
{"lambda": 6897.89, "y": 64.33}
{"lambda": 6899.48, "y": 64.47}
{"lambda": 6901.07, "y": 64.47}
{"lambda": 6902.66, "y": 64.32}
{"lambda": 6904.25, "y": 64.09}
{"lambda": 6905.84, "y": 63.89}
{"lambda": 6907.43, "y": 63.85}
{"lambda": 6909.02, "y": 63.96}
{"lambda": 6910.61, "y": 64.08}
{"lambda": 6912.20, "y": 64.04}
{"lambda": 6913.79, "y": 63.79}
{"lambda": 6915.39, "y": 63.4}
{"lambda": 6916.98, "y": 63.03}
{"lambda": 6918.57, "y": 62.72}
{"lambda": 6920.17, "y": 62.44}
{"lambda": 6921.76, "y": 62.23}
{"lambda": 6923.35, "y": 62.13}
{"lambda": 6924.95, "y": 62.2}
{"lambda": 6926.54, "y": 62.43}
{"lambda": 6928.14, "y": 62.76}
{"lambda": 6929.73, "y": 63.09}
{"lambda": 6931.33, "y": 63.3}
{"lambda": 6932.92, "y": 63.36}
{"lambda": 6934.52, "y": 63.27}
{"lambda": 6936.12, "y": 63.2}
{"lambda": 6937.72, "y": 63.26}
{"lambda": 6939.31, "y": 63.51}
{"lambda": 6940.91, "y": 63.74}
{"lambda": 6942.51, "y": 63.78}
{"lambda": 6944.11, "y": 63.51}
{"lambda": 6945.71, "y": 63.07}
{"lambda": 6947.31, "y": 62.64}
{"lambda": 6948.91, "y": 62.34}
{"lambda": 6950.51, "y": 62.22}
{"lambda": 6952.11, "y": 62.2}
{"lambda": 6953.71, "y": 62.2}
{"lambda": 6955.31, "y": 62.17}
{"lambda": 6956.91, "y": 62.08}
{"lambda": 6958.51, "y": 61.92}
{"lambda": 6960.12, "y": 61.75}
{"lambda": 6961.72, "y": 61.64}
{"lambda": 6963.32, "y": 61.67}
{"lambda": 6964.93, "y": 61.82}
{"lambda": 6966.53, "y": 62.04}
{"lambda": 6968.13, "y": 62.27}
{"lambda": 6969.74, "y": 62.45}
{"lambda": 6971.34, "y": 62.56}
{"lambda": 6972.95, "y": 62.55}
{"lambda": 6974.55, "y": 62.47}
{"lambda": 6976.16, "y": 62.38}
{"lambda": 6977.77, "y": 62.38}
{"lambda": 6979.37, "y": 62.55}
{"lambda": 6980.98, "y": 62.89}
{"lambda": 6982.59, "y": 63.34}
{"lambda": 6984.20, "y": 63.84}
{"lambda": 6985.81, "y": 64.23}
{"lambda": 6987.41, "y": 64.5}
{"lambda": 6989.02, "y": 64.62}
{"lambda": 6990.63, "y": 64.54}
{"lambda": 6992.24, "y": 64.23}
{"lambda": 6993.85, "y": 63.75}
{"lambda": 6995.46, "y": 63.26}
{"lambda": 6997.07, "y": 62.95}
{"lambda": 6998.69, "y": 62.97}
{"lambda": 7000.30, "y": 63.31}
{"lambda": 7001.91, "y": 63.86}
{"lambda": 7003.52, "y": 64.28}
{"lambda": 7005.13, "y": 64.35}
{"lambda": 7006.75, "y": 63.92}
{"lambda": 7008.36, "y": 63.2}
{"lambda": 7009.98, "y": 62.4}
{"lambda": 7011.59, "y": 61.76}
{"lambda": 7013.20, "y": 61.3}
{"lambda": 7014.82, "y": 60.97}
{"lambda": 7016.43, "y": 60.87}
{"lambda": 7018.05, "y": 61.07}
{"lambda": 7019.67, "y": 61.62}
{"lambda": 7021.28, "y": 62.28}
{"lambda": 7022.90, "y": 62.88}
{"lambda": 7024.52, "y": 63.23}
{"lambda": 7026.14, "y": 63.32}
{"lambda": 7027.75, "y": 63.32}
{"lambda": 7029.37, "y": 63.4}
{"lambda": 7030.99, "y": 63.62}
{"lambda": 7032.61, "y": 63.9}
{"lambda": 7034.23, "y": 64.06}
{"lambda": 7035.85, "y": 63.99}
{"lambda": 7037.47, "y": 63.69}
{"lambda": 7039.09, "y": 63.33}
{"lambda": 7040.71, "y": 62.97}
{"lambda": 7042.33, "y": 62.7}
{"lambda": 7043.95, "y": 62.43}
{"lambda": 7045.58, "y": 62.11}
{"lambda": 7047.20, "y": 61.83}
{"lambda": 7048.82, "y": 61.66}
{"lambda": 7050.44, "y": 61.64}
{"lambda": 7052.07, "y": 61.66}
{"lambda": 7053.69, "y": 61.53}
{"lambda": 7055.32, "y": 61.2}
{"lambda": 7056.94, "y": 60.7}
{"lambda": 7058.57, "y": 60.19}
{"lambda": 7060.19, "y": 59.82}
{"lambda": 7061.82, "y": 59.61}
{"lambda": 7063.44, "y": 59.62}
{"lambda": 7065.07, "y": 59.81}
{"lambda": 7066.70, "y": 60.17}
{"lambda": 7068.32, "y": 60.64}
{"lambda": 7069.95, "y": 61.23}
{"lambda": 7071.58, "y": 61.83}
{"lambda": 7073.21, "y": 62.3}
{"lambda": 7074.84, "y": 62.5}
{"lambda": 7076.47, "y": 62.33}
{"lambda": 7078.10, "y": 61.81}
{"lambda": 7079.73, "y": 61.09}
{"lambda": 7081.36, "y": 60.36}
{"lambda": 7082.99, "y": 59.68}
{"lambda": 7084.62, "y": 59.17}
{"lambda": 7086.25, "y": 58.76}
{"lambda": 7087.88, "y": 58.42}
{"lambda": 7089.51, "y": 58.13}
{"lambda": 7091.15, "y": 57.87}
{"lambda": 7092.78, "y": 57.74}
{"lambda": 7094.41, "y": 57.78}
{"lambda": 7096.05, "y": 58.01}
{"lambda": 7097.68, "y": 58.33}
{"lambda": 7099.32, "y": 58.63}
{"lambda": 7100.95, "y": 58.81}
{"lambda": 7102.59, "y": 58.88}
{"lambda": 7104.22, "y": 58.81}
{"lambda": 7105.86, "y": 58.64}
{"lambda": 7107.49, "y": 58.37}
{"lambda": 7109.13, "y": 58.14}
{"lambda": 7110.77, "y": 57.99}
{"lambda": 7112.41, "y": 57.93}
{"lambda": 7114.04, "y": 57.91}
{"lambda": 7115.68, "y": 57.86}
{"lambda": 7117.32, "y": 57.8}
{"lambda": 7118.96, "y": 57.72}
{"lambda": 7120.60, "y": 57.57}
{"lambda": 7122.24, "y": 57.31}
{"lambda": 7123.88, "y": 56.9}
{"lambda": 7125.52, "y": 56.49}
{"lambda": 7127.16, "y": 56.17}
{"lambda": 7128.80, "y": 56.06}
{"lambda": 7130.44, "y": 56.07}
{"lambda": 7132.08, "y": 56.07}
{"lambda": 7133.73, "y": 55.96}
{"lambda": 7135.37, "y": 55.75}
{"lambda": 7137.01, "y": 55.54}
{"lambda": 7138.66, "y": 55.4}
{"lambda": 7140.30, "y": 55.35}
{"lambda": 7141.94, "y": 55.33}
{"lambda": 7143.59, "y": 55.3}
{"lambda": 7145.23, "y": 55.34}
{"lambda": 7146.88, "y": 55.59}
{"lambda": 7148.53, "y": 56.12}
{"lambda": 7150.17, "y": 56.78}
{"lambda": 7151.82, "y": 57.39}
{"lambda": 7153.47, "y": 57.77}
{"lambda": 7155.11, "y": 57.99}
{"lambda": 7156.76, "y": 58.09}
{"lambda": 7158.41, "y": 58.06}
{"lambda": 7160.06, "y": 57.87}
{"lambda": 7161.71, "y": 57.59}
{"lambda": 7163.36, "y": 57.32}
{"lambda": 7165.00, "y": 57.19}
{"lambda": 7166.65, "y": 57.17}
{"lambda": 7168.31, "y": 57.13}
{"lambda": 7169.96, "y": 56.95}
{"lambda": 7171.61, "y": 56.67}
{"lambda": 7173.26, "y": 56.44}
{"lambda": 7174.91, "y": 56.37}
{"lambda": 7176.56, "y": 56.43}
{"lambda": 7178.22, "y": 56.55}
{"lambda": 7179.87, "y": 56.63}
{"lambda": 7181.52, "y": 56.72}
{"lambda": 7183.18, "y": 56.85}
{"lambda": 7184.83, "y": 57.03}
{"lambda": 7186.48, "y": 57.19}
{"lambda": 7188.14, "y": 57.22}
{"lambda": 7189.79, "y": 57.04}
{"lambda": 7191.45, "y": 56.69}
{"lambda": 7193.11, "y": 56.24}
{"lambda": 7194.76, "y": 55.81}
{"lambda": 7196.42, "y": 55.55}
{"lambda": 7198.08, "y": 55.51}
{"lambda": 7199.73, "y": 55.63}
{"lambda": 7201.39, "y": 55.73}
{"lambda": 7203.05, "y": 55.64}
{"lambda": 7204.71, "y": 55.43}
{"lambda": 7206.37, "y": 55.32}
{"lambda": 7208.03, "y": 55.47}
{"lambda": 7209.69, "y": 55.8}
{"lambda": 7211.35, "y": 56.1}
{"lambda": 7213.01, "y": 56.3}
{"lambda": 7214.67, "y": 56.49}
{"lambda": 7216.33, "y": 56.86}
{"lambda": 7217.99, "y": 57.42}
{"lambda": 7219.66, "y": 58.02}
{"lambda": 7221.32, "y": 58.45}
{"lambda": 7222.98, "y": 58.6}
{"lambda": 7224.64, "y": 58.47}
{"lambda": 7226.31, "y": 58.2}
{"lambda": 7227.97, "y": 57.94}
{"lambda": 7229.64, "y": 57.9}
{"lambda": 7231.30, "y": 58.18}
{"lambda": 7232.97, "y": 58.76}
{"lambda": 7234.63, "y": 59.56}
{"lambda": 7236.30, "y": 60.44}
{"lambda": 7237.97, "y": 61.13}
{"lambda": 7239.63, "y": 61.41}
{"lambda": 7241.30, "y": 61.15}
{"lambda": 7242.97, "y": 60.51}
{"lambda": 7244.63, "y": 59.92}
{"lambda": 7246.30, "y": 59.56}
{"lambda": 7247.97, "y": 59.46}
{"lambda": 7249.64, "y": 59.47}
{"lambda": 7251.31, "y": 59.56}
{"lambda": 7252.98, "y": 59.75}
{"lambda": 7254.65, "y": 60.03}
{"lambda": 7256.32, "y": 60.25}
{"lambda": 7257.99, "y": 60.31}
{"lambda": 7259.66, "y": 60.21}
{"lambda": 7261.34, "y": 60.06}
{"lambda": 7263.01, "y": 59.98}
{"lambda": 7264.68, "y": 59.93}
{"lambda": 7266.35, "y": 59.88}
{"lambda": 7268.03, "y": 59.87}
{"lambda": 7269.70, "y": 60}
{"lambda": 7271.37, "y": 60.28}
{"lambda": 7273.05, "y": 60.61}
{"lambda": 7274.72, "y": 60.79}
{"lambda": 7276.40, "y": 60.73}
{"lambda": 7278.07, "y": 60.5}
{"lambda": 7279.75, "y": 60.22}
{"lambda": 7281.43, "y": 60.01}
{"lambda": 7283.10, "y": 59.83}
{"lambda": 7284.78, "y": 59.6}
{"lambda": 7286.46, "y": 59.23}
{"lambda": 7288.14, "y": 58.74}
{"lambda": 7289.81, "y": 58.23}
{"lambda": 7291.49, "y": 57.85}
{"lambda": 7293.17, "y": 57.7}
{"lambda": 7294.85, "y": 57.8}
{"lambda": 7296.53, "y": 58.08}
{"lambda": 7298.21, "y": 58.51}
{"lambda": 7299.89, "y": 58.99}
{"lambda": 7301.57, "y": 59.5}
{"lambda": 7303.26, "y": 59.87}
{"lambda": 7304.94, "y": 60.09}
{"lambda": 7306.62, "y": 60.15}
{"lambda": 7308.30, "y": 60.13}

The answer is -1.30 angstroms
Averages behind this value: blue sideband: 62.6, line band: 61.3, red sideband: 57.3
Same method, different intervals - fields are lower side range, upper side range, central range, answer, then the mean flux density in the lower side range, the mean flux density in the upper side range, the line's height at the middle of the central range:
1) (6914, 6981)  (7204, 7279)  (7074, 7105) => 0.79 angstroms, 62.6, 59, 60.9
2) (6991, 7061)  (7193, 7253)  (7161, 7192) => 1.10 angstroms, 62.6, 57.9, 59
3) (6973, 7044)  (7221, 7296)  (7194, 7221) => 1.88 angstroms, 63.1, 59.6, 60.3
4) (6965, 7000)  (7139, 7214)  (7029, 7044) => -0.53 angstroms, 63.2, 56.5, 61.3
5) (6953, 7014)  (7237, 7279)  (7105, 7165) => 4.39 angstroms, 62.9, 60.2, 61.4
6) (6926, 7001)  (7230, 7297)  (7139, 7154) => 1.21 angstroms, 62.9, 59.7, 61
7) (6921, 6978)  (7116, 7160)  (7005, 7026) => -0.62 angstroms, 62.6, 56.6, 60.5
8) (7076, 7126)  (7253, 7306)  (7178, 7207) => 1.39 angstroms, 58.5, 59.6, 59.1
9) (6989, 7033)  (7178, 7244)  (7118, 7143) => 1.44 angstroms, 63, 57.4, 59.7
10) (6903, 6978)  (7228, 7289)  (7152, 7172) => 1.08 angstroms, 62.8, 59.9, 60.8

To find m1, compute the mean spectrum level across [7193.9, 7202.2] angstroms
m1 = 55.7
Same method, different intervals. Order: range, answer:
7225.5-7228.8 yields 58.1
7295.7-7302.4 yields 58.8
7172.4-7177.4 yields 56.4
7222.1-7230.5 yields 58.2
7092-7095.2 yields 57.8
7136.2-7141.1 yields 55.4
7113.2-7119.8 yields 57.9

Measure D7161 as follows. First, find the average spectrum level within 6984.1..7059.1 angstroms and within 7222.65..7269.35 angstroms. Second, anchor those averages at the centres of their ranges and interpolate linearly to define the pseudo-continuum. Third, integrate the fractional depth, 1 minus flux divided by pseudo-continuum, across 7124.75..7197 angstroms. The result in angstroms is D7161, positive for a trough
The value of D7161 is 5.1 angstroms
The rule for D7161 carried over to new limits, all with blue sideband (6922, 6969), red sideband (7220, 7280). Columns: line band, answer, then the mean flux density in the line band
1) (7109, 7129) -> 1.2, 57.4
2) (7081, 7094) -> 0.6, 58.7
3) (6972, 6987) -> -0.2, 63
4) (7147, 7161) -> 0.7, 57.4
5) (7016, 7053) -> -0.6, 62.7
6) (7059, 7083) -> 0.2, 60.9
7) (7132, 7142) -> 0.9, 55.6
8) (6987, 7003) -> -0.4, 63.8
